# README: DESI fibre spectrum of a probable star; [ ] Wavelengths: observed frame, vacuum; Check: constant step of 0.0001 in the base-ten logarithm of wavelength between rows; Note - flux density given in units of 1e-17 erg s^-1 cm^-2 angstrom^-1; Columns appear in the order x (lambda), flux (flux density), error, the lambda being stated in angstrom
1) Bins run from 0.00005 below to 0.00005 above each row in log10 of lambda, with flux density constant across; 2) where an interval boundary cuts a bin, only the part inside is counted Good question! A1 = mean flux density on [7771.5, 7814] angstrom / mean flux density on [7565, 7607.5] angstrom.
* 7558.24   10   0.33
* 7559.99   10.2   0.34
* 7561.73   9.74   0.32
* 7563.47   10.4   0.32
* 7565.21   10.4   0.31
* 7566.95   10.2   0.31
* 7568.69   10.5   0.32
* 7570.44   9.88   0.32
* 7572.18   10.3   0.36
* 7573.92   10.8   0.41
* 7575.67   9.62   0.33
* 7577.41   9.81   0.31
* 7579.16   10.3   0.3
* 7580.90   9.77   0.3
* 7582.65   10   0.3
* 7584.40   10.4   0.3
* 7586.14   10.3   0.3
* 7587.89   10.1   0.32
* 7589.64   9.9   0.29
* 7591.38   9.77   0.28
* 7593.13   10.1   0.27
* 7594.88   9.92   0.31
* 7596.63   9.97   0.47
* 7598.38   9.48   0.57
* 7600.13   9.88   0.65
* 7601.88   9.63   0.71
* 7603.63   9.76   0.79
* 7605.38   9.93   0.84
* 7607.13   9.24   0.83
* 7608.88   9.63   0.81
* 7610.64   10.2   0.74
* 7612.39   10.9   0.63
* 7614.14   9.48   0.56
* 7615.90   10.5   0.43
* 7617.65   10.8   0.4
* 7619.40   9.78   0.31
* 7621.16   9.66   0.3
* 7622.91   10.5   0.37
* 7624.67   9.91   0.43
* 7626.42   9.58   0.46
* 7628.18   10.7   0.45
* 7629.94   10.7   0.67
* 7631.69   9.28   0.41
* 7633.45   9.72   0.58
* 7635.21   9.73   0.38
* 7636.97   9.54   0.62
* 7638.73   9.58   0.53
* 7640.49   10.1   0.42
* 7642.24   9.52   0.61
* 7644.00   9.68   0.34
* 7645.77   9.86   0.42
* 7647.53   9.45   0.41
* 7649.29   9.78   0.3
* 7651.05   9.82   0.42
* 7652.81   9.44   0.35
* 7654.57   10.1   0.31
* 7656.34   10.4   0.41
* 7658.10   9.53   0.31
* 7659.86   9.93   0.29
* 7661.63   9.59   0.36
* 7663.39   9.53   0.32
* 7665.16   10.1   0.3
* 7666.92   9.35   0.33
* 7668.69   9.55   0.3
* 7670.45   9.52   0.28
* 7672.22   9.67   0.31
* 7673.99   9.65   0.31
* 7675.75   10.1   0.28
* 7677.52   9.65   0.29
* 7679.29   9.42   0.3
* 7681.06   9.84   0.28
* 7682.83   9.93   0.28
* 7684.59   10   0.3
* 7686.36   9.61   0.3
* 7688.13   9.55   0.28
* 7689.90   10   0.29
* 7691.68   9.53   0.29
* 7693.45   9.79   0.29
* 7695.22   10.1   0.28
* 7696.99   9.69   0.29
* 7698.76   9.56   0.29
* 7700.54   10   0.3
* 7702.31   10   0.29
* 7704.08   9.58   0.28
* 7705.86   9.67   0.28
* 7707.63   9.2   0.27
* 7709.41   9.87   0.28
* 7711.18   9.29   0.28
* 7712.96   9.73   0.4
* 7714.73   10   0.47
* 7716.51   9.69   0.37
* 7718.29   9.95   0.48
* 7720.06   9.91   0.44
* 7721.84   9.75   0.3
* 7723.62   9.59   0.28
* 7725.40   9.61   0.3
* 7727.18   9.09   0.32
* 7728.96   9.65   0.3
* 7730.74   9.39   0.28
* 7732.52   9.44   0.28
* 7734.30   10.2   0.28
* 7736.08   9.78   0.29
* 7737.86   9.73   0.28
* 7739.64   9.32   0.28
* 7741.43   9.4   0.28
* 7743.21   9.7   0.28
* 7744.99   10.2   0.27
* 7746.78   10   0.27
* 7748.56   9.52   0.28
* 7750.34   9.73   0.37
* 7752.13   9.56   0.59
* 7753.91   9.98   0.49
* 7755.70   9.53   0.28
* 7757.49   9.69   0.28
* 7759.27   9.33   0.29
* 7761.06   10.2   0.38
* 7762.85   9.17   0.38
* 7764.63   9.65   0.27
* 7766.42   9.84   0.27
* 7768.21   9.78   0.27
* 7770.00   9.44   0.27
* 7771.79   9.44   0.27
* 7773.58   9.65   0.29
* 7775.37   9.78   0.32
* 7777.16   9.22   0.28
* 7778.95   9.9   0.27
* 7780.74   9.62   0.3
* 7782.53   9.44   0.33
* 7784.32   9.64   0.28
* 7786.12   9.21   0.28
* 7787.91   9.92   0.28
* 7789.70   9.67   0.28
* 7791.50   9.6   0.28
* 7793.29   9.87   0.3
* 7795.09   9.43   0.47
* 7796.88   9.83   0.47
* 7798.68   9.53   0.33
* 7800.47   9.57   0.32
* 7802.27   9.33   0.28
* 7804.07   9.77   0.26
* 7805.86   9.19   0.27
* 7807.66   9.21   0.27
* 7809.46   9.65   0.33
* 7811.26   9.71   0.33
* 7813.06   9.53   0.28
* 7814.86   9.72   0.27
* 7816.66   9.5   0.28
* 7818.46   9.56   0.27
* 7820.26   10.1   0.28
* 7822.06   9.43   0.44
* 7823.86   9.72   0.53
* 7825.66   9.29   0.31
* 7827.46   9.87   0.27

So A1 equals 0.96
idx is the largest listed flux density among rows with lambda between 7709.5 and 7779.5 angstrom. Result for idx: 10.2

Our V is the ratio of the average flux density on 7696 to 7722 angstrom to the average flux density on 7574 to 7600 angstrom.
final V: 0.97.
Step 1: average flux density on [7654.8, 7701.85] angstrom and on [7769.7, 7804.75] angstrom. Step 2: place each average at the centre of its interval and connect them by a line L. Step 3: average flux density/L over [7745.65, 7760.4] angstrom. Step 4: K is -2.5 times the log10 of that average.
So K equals -0.004 mag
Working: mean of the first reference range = 9.76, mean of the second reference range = 9.59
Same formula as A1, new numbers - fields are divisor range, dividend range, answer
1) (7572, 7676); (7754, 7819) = 0.97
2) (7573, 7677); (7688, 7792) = 0.98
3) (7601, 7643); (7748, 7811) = 0.97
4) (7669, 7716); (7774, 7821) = 0.99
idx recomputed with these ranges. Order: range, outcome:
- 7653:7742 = 10.4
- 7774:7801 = 9.92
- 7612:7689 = 10.9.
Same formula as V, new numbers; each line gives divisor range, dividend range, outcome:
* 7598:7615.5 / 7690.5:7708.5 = 0.99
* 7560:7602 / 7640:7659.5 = 0.97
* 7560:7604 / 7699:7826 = 0.96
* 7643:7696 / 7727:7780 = 0.99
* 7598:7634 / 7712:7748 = 0.97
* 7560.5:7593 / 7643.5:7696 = 0.96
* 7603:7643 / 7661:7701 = 0.98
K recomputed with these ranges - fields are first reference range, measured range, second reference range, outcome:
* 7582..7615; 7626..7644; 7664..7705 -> 0.001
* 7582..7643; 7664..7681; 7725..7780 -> 0.016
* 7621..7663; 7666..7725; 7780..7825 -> 0.004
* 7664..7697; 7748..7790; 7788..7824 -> 0.002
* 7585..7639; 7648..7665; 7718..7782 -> 0.006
